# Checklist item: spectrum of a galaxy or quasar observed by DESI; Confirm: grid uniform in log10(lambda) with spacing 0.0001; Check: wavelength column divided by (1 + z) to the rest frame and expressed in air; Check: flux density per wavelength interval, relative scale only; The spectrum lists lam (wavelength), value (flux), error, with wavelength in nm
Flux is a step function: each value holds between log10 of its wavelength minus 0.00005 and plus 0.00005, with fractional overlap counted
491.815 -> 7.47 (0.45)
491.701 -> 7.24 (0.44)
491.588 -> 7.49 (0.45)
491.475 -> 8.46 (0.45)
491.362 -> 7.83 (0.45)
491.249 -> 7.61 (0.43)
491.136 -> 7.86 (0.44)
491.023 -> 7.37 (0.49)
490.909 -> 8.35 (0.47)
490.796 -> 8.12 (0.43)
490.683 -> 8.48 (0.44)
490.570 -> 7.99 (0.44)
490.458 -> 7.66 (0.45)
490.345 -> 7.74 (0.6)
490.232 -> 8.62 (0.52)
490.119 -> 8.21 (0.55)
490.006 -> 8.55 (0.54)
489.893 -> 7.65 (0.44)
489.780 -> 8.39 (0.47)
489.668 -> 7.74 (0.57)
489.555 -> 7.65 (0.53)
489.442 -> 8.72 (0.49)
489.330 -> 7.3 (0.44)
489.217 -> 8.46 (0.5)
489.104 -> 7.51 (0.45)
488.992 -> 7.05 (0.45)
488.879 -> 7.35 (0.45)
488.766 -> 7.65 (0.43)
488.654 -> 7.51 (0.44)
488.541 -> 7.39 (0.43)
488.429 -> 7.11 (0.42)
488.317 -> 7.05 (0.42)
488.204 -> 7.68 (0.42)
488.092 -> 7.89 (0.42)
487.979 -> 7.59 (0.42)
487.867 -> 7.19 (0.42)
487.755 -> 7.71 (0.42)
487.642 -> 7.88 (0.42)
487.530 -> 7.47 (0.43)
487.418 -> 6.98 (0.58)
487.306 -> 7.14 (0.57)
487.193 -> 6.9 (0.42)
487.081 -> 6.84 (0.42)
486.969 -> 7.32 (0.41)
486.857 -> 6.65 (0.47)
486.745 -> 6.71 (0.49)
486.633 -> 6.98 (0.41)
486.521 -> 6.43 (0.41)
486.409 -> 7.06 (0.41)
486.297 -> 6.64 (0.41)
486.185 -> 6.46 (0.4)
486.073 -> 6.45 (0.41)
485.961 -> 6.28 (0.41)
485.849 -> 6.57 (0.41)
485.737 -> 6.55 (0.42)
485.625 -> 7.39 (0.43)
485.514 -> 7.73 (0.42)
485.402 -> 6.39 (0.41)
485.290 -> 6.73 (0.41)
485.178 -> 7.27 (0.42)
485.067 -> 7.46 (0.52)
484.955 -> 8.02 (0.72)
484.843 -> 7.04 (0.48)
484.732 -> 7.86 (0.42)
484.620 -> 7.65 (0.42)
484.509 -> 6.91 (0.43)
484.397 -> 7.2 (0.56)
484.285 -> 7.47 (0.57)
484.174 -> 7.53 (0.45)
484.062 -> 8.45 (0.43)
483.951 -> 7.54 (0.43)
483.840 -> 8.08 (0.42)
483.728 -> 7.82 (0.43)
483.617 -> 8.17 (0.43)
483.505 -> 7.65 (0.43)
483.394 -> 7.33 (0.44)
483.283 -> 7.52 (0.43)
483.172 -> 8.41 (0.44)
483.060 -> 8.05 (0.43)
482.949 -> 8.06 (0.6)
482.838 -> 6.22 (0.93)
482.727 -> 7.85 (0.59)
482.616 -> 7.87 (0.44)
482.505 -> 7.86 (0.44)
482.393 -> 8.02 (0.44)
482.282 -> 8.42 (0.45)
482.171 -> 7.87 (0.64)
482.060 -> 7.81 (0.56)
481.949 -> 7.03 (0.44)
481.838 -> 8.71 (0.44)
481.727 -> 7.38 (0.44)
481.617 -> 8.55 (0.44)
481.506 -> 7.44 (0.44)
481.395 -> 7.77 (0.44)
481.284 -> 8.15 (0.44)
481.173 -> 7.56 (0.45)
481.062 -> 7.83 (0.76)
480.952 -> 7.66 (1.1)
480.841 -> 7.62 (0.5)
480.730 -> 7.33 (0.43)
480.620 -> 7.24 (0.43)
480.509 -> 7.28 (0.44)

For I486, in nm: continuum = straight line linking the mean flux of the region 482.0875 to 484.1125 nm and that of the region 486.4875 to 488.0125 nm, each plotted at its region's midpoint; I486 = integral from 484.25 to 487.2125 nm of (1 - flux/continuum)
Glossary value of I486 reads 0.16 nm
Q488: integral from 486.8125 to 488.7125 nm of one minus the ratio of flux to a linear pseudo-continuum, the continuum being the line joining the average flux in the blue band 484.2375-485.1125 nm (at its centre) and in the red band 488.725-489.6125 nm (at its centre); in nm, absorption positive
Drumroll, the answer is 0.08 nm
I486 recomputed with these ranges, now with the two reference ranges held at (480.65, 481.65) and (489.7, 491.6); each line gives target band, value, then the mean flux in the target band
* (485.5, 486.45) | 0.14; 6.75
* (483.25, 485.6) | 0.10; 7.51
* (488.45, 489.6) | 0.05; 7.64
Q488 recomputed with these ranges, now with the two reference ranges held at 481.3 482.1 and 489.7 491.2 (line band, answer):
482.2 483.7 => 0.01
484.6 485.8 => 0.10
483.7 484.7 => 0.03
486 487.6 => 0.22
